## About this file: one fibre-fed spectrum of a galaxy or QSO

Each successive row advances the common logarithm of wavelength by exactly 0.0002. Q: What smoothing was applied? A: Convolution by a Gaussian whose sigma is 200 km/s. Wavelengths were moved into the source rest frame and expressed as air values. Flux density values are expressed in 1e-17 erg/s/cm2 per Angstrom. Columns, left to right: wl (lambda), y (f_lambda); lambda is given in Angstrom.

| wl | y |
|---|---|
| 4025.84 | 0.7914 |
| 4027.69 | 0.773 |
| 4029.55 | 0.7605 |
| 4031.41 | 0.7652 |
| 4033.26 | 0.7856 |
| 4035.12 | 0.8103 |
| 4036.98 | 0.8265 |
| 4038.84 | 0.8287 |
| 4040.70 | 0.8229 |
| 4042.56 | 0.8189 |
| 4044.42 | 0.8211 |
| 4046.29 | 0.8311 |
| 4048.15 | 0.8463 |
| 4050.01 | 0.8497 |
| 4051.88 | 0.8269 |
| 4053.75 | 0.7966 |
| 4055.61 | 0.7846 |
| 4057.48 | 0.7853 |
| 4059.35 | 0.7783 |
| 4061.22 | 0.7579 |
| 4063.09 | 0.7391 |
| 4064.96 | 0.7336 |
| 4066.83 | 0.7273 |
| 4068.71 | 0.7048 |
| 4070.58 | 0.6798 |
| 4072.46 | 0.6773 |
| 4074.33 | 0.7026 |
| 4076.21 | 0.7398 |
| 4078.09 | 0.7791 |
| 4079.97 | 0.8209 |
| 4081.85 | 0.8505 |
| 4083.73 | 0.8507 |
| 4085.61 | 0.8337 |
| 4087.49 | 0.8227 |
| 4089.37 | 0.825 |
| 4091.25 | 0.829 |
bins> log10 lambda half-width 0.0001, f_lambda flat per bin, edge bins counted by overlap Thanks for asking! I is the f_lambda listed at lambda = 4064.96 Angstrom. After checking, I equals 0.7336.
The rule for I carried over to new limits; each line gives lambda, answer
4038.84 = 0.8287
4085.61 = 0.8337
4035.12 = 0.8103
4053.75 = 0.7966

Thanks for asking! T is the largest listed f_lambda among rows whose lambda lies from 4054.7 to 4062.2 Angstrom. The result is 0.7853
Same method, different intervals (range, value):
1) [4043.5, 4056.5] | 0.8497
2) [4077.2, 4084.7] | 0.8507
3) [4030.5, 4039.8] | 0.8287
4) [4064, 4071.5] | 0.7336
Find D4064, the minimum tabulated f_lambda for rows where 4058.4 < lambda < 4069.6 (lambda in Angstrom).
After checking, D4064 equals 0.7048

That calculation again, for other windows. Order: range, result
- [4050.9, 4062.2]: 0.7579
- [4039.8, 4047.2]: 0.8189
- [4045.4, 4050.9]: 0.8311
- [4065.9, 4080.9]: 0.6773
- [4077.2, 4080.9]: 0.7791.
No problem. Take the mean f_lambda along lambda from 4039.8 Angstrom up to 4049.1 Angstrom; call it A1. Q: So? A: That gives 0.829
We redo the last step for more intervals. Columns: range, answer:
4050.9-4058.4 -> 0.798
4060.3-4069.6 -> 0.732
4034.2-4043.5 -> 0.822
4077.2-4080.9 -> 0.8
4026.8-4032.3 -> 0.765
